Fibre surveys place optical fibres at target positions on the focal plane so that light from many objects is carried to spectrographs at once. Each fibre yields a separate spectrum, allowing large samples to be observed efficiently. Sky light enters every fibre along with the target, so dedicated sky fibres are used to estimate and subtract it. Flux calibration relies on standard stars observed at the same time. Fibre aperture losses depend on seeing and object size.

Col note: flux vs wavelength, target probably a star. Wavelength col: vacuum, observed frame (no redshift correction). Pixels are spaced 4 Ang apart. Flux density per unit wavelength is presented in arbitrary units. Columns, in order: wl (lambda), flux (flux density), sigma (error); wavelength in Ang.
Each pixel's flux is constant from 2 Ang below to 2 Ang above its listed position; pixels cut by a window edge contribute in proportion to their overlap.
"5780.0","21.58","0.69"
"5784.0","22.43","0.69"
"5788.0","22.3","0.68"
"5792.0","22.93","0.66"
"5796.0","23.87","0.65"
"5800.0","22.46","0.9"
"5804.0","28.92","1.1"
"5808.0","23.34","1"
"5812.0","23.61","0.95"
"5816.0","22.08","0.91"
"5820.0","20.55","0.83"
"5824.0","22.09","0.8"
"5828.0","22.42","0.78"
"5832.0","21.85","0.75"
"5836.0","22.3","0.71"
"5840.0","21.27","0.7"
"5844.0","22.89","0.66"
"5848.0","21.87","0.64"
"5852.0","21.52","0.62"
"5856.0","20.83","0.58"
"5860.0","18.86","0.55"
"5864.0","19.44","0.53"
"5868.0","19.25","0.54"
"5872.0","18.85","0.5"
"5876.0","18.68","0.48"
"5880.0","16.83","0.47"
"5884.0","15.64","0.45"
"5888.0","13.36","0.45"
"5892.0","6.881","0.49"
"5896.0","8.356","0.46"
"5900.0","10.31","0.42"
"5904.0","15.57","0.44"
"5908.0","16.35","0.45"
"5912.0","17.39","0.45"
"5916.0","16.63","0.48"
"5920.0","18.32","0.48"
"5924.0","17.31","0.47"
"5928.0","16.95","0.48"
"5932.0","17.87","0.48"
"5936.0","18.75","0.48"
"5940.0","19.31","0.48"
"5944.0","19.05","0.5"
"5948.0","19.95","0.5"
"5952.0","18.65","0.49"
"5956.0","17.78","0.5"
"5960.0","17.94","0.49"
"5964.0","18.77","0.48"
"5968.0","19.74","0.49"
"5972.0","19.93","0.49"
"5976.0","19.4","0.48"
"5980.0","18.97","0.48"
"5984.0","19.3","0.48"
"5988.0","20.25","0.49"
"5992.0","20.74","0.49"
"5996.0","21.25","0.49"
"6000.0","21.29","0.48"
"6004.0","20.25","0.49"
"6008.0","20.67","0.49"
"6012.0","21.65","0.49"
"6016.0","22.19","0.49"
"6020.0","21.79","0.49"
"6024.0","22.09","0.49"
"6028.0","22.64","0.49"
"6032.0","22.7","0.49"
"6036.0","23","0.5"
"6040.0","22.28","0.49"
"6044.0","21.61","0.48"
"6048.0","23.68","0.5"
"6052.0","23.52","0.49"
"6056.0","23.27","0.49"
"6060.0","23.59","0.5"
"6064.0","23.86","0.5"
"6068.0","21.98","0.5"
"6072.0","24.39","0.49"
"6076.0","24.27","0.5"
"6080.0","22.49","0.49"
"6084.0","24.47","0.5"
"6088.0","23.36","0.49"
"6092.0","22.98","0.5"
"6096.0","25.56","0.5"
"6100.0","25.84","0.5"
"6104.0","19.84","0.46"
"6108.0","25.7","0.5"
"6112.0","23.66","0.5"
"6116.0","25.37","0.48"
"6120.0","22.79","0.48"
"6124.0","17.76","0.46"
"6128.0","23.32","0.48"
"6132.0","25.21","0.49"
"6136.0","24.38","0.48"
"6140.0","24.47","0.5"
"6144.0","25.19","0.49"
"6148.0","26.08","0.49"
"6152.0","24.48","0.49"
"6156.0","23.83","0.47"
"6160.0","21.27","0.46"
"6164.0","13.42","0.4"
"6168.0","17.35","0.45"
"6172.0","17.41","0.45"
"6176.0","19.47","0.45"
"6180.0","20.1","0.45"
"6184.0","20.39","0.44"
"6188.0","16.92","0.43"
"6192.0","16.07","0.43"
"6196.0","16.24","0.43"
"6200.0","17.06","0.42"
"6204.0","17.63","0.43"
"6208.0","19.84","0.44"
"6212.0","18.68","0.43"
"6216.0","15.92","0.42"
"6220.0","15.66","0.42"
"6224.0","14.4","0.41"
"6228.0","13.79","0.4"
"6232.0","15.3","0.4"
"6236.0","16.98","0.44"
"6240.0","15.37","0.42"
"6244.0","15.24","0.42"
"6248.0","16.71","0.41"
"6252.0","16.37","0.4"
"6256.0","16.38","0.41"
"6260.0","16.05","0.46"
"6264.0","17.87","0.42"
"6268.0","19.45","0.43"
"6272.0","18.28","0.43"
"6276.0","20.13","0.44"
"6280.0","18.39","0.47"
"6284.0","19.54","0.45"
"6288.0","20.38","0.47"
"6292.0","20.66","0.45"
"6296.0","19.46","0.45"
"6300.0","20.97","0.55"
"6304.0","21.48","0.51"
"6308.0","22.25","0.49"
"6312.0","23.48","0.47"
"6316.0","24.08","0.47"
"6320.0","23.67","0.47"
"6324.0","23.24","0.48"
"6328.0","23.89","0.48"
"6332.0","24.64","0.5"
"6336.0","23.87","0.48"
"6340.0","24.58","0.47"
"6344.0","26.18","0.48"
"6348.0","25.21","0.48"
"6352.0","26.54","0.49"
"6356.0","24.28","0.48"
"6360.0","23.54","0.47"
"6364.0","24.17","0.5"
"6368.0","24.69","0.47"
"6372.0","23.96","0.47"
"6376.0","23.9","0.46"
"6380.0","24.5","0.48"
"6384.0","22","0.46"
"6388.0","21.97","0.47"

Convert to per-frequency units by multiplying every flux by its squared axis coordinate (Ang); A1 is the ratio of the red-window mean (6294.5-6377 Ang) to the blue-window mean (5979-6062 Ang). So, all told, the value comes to 1.21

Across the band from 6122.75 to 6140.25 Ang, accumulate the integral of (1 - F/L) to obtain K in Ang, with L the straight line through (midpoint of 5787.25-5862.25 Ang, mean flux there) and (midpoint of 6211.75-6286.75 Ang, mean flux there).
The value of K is -4.5 Ang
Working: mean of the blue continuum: 22.4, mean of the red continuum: 16.9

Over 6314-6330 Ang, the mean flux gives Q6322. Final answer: 23.7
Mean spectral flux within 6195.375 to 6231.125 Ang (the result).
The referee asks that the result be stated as 16.6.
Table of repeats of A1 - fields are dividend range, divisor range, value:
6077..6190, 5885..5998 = 1.37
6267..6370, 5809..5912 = 1.43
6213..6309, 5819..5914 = 1.12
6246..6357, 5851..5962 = 1.43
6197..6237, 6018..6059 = 0.77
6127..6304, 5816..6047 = 1.08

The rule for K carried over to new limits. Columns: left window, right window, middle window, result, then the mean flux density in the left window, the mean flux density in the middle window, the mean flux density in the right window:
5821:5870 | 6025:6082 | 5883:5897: 6.9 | 21.2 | 10.9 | 23.1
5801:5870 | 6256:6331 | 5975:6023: 1.8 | 22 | 20.7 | 20.7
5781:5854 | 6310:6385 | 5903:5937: 8.5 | 22.7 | 17.2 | 24.3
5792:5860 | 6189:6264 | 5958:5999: 1.0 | 22.5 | 19.7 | 16.4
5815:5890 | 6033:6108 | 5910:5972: 8.8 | 20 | 18.3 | 23.4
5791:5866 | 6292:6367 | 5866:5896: 9.7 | 22.3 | 15.2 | 23.6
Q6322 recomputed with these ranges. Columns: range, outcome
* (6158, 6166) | 17.3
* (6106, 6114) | 24.7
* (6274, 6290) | 19.6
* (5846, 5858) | 21.4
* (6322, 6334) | 23.9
